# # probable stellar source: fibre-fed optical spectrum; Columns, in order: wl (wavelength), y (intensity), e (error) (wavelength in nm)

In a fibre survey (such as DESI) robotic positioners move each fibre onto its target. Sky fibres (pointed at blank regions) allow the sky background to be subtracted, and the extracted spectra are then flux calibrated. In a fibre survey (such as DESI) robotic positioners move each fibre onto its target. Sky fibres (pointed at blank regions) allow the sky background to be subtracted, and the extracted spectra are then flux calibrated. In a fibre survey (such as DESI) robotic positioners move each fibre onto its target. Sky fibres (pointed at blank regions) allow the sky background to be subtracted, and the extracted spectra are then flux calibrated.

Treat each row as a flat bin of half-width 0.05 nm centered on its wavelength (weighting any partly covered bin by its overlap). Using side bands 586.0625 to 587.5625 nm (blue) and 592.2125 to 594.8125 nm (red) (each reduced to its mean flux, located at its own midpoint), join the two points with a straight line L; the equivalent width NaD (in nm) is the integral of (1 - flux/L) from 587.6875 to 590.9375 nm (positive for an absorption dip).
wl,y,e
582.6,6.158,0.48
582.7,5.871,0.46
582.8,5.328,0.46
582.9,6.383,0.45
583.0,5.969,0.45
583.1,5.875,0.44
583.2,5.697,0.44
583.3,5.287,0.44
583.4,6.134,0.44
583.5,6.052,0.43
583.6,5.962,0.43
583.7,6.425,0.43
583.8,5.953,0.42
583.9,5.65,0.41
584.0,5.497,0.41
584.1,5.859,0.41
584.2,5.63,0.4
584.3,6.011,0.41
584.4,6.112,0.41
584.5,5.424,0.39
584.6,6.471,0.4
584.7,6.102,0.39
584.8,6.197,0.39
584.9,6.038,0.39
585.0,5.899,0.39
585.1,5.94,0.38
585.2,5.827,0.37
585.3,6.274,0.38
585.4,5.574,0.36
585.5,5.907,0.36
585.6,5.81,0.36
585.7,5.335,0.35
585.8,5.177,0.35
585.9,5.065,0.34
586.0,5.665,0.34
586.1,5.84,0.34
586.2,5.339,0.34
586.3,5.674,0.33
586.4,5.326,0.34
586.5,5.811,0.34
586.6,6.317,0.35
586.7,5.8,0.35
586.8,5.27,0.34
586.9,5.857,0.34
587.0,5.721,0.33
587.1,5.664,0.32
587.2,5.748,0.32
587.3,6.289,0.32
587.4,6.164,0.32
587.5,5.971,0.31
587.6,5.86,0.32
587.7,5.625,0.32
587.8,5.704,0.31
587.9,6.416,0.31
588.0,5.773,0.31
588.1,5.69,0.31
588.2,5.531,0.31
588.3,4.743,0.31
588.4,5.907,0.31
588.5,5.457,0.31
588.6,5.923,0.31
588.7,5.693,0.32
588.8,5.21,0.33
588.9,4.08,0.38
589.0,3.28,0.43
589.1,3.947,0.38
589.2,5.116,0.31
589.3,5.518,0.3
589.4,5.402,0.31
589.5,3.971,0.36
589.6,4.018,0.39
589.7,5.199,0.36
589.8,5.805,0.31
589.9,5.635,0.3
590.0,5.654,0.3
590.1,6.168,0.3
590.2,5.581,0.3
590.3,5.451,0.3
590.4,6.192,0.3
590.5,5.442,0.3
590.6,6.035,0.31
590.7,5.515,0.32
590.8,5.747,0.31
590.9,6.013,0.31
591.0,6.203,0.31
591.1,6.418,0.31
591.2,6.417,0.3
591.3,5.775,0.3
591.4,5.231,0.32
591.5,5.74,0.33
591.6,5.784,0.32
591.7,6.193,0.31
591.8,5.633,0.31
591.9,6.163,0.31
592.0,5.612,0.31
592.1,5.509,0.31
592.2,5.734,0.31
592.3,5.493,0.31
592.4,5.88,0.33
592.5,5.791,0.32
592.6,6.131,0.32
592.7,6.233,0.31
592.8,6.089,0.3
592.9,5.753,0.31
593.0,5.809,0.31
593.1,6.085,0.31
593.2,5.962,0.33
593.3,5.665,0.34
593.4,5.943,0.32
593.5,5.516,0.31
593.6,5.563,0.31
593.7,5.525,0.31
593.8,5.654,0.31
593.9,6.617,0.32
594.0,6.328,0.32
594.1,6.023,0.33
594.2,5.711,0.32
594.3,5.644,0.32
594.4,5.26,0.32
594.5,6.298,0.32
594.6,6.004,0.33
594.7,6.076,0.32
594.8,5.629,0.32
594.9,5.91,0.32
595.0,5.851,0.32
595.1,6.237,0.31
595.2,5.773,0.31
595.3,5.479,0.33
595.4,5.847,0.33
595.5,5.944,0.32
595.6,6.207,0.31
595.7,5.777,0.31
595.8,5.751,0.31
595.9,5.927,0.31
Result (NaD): 0.25 nm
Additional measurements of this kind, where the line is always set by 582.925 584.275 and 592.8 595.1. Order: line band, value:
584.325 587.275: 0.045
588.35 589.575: 0.193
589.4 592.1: 0.091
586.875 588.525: 0.025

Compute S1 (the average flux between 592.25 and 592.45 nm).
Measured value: 5.69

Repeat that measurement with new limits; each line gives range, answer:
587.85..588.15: 5.96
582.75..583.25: 5.85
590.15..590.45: 5.74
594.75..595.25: 5.88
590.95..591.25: 6.35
